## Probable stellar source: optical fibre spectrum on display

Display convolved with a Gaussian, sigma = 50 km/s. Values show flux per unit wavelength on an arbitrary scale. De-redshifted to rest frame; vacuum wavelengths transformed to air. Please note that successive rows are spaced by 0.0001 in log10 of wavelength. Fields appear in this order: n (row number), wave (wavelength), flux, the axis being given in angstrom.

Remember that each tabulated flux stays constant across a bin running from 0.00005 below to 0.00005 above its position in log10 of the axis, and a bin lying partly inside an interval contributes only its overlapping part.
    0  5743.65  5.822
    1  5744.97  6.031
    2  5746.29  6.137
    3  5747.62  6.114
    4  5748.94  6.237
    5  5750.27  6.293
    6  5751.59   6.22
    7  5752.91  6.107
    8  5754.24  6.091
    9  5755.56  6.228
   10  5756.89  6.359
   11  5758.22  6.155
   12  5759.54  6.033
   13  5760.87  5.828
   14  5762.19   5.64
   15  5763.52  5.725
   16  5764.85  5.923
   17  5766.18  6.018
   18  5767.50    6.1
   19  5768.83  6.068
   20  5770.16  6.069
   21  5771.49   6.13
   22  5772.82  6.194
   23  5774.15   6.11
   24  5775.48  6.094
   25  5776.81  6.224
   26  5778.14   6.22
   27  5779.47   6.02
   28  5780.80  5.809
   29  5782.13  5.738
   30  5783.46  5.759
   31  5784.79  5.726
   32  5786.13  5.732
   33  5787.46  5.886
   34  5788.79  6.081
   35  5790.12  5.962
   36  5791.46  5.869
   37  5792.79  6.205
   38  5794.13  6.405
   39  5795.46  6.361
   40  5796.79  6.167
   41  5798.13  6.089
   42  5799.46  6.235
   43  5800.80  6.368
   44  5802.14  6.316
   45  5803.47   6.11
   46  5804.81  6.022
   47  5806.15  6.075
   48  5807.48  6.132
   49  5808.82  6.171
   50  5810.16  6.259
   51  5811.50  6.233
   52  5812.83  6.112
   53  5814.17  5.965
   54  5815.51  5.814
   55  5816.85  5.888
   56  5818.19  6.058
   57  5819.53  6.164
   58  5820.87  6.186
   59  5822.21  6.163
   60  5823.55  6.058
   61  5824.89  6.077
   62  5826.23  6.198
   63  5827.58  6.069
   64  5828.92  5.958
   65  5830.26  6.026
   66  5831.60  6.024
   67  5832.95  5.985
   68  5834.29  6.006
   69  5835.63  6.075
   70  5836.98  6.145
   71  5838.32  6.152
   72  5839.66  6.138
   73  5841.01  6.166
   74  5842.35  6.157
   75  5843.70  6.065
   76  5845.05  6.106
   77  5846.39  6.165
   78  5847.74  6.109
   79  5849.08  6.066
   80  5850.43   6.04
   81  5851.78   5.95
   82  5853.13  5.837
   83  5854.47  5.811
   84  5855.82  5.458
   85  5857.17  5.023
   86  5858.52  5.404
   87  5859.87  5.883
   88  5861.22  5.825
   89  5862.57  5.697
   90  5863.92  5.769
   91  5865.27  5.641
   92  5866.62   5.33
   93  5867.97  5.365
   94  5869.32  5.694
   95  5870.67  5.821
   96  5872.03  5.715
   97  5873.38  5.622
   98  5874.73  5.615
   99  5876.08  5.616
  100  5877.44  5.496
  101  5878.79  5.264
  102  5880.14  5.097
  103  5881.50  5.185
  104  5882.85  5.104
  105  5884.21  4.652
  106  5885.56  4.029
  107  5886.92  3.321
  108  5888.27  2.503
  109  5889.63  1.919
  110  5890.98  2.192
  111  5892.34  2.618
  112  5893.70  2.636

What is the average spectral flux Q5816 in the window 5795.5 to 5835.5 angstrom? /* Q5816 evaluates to 6.1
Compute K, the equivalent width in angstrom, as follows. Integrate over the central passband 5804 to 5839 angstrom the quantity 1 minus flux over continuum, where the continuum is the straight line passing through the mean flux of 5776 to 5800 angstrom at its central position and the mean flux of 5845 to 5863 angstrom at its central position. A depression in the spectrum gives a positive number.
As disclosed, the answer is -1.0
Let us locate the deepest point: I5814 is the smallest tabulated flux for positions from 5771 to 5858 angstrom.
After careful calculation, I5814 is 5.023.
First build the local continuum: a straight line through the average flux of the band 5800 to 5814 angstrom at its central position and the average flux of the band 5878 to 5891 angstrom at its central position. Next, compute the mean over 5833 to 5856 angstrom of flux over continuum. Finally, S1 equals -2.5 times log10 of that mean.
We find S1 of -0.18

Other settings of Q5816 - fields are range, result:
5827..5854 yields 6.06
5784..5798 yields 6.04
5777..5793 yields 5.92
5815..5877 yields 5.89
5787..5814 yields 6.15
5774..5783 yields 6.02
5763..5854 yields 6.07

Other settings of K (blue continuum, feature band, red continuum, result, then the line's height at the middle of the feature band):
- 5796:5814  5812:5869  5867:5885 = -1.46 angstrom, 5.78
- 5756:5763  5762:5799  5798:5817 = 0.24 angstrom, 6.06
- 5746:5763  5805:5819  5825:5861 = -0.13 angstrom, 6.01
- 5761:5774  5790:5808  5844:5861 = -0.75 angstrom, 5.93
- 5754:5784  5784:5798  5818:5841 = 0.02 angstrom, 6.05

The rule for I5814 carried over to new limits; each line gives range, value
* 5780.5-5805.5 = 5.726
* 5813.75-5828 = 5.814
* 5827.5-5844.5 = 5.958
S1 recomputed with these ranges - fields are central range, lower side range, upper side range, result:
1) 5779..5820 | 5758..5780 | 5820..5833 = 0.00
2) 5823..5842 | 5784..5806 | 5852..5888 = -0.07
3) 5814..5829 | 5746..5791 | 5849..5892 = -0.10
